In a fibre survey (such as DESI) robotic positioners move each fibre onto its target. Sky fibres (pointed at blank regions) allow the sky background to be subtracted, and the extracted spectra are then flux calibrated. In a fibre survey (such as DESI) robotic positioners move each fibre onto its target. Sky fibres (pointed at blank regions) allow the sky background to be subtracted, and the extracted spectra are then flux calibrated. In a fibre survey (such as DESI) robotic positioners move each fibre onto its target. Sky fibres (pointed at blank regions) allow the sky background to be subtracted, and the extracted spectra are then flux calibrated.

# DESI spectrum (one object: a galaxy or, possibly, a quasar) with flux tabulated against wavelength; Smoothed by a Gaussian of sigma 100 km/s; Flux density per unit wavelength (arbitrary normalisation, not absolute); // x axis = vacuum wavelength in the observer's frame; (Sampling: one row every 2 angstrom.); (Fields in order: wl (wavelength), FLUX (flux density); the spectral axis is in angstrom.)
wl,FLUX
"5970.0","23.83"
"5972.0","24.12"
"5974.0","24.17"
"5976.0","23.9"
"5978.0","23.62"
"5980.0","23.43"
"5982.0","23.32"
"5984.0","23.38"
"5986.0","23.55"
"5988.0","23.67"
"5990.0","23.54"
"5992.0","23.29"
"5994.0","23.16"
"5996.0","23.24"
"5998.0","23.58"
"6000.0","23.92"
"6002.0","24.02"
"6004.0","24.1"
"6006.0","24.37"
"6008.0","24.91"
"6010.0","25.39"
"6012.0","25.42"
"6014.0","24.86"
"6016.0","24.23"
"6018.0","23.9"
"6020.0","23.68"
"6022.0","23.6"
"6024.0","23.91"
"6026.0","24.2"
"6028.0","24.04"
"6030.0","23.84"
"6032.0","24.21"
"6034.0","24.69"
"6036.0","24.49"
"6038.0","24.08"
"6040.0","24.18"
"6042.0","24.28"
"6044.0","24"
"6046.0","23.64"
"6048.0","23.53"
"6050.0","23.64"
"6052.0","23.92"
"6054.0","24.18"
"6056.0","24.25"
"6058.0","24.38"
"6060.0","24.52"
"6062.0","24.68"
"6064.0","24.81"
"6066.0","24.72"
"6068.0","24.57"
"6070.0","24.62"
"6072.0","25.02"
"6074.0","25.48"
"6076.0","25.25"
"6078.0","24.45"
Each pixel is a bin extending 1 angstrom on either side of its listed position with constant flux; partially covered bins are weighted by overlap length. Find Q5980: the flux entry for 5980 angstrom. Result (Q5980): 23.43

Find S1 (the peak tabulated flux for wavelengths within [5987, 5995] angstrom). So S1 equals 23.67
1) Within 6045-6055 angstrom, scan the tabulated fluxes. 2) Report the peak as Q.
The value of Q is 24.18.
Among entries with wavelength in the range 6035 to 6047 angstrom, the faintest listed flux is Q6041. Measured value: 23.64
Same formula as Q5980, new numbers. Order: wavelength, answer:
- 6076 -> 25.25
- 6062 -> 24.68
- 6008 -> 24.91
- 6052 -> 23.92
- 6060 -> 24.52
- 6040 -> 24.18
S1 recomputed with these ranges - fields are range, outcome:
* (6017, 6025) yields 23.91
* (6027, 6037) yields 24.69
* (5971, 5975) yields 24.17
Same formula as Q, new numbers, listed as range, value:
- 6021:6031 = 24.2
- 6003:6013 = 25.42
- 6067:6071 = 24.62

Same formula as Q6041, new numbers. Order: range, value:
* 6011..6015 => 24.86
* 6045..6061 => 23.53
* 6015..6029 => 23.6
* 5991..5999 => 23.16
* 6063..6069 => 24.57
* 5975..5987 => 23.32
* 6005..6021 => 23.68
